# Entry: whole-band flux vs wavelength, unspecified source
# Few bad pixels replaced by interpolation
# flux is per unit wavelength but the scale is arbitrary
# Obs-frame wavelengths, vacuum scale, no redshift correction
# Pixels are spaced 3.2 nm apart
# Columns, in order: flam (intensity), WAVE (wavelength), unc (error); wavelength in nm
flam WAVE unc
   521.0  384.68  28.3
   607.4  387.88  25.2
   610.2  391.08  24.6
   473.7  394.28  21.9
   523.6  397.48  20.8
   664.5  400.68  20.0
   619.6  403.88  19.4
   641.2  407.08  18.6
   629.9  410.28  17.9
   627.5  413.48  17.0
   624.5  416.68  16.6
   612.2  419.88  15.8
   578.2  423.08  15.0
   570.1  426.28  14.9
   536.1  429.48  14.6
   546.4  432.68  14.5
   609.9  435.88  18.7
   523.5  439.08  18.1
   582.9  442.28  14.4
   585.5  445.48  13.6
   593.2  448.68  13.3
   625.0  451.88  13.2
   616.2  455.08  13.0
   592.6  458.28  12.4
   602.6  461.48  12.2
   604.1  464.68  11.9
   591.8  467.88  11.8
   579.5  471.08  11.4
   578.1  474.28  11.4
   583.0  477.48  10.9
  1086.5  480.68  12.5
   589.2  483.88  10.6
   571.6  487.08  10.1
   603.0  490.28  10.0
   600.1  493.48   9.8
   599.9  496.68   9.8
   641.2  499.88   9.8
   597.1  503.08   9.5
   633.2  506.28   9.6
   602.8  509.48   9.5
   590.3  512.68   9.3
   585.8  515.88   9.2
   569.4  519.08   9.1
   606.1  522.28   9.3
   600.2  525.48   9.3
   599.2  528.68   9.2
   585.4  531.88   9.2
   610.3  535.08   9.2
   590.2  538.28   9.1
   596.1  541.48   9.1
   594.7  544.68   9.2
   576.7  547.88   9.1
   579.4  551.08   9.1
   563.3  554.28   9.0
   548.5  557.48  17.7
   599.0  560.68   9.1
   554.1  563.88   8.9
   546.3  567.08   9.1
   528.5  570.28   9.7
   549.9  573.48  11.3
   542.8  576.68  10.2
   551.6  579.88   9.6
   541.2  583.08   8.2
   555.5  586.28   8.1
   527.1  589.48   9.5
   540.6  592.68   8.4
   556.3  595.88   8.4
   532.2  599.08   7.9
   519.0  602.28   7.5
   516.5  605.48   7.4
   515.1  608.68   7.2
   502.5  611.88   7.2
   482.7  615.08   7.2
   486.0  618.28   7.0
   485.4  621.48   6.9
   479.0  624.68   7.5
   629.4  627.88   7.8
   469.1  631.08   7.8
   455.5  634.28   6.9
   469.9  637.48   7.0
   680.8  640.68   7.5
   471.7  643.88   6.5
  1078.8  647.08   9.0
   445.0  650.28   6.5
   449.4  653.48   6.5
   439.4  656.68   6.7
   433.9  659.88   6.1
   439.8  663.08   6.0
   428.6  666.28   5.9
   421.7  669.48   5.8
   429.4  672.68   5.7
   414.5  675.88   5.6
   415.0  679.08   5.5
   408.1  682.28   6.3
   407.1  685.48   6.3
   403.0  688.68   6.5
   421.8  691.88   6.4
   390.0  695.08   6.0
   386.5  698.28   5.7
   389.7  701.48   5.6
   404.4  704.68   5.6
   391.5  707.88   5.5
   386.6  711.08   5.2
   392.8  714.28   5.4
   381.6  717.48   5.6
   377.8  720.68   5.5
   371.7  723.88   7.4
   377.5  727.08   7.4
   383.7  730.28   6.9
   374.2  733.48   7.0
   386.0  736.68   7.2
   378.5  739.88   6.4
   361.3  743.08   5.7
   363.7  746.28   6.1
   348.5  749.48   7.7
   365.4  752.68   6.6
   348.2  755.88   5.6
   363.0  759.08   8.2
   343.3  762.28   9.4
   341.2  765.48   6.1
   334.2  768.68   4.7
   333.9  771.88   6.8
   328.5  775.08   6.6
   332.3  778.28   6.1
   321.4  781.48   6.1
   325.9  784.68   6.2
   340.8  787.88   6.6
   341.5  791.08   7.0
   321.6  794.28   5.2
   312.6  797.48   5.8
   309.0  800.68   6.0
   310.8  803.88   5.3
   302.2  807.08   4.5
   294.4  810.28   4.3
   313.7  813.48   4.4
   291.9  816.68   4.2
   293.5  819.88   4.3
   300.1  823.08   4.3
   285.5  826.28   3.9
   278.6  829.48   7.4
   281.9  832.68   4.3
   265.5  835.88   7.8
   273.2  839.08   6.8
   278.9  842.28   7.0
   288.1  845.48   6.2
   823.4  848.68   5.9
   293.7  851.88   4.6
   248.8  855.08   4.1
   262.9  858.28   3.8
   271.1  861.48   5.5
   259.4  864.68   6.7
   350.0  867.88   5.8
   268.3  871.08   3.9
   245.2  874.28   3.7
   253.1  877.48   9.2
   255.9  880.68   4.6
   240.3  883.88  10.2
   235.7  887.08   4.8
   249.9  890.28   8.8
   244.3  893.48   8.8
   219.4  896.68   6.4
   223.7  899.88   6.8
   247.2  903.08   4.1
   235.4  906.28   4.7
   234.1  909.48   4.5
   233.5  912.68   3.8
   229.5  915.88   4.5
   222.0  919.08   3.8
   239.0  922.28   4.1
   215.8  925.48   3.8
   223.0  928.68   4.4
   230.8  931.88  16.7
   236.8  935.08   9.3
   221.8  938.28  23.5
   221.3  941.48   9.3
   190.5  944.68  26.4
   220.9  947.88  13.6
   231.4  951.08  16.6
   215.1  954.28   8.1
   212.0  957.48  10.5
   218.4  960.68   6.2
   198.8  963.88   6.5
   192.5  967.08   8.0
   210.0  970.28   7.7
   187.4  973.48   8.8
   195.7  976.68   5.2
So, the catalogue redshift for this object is 0.291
